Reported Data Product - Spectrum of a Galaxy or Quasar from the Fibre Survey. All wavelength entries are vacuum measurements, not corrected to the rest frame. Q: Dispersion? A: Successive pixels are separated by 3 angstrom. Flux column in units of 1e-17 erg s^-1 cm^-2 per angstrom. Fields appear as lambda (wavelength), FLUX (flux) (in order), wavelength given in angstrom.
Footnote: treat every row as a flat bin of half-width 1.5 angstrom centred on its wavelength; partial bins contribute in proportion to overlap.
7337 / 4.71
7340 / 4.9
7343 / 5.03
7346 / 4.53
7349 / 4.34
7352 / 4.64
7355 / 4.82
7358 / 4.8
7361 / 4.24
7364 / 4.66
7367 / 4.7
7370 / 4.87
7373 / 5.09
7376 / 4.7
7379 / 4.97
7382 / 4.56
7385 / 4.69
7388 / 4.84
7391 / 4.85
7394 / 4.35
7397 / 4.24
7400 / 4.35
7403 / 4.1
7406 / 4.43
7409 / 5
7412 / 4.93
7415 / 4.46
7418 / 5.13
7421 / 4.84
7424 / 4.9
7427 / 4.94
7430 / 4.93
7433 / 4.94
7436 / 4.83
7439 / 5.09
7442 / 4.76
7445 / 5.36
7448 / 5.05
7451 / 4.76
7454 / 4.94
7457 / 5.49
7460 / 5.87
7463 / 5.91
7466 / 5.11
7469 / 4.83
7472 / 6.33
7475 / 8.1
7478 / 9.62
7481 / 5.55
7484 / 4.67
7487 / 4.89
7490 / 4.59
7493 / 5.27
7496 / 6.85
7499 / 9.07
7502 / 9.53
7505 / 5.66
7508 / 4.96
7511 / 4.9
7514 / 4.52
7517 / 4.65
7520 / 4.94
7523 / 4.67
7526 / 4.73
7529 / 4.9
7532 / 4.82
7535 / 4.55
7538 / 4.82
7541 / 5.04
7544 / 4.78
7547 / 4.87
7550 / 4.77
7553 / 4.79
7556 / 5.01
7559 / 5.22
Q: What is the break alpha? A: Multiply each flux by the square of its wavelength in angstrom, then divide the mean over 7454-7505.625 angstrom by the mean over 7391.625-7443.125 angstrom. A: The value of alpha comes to 1.35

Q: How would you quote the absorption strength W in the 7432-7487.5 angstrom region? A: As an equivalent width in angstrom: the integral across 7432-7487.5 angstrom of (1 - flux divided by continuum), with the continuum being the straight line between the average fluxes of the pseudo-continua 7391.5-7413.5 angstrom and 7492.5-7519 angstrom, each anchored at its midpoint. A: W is -1.7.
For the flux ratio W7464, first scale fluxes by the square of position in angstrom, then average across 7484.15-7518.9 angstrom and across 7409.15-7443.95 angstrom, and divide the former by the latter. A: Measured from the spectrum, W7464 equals 1.22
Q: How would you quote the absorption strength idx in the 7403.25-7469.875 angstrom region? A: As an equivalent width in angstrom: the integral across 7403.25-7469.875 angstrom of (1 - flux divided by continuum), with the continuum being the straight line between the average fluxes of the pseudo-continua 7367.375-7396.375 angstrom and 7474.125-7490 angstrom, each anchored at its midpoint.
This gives 7.09 angstrom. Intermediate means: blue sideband 4.75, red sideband 6.32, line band 5.01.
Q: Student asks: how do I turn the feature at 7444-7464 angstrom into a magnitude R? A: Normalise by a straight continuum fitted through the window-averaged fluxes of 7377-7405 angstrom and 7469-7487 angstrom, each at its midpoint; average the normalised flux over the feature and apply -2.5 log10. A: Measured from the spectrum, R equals 0.13 mag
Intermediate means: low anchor 4.55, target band 5.33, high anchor 6.52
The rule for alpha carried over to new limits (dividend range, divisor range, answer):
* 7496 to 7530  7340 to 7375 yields 1.27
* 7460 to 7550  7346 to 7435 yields 1.23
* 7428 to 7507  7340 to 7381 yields 1.27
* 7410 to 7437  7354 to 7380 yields 1.04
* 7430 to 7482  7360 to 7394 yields 1.22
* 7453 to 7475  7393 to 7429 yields 1.24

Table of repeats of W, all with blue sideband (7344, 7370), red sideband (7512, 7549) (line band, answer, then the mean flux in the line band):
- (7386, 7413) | 0.5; 4.56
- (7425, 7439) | -0.7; 4.93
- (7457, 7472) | -2.6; 5.53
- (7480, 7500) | -4.3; 5.77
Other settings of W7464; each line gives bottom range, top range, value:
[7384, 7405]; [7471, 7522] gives 1.40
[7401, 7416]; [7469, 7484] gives 1.53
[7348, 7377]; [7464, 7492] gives 1.31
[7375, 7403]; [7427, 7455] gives 1.10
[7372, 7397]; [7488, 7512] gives 1.39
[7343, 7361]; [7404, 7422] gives 1.05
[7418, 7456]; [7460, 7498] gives 1.23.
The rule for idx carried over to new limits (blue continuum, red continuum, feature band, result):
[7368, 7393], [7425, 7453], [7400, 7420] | 0.9 angstrom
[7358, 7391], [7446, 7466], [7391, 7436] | 2.9 angstrom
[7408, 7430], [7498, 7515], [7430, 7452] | 1.2 angstrom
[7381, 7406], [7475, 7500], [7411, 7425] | 0.4 angstrom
